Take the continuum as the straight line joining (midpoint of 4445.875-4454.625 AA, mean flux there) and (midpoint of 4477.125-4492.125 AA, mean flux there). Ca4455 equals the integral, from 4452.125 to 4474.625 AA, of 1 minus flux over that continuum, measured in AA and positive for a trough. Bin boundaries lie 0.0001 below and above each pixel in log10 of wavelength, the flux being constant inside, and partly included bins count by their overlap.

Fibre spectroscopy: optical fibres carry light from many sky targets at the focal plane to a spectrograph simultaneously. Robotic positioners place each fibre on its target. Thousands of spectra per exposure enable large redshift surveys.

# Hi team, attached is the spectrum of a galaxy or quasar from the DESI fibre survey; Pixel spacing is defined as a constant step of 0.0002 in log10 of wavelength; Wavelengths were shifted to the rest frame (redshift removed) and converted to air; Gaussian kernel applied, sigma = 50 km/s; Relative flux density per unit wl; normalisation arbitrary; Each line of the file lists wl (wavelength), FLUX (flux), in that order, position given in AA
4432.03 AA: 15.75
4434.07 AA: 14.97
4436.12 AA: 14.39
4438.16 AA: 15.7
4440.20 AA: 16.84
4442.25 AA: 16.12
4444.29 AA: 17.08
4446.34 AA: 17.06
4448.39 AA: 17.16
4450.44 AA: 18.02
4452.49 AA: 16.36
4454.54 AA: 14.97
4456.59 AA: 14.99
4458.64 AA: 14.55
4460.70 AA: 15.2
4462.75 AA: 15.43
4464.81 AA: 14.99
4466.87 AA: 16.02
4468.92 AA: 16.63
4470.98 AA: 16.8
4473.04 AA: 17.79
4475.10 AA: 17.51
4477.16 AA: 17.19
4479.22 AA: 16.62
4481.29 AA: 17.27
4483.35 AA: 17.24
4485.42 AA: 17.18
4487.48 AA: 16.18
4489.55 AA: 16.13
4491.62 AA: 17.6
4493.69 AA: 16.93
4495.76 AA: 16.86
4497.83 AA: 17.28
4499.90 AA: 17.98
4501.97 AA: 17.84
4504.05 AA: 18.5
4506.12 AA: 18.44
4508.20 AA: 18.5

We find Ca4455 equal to 1.41 AA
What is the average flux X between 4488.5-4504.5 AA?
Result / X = 17.3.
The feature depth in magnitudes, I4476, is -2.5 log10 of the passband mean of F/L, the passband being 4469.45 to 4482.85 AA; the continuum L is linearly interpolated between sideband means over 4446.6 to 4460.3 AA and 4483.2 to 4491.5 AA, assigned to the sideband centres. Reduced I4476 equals -0.04 mag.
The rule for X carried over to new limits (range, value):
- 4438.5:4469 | 16.1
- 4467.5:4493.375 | 17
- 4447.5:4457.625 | 16.3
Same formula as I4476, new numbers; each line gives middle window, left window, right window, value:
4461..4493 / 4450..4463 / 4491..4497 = -0.02 mag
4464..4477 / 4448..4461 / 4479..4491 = -0.02 mag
